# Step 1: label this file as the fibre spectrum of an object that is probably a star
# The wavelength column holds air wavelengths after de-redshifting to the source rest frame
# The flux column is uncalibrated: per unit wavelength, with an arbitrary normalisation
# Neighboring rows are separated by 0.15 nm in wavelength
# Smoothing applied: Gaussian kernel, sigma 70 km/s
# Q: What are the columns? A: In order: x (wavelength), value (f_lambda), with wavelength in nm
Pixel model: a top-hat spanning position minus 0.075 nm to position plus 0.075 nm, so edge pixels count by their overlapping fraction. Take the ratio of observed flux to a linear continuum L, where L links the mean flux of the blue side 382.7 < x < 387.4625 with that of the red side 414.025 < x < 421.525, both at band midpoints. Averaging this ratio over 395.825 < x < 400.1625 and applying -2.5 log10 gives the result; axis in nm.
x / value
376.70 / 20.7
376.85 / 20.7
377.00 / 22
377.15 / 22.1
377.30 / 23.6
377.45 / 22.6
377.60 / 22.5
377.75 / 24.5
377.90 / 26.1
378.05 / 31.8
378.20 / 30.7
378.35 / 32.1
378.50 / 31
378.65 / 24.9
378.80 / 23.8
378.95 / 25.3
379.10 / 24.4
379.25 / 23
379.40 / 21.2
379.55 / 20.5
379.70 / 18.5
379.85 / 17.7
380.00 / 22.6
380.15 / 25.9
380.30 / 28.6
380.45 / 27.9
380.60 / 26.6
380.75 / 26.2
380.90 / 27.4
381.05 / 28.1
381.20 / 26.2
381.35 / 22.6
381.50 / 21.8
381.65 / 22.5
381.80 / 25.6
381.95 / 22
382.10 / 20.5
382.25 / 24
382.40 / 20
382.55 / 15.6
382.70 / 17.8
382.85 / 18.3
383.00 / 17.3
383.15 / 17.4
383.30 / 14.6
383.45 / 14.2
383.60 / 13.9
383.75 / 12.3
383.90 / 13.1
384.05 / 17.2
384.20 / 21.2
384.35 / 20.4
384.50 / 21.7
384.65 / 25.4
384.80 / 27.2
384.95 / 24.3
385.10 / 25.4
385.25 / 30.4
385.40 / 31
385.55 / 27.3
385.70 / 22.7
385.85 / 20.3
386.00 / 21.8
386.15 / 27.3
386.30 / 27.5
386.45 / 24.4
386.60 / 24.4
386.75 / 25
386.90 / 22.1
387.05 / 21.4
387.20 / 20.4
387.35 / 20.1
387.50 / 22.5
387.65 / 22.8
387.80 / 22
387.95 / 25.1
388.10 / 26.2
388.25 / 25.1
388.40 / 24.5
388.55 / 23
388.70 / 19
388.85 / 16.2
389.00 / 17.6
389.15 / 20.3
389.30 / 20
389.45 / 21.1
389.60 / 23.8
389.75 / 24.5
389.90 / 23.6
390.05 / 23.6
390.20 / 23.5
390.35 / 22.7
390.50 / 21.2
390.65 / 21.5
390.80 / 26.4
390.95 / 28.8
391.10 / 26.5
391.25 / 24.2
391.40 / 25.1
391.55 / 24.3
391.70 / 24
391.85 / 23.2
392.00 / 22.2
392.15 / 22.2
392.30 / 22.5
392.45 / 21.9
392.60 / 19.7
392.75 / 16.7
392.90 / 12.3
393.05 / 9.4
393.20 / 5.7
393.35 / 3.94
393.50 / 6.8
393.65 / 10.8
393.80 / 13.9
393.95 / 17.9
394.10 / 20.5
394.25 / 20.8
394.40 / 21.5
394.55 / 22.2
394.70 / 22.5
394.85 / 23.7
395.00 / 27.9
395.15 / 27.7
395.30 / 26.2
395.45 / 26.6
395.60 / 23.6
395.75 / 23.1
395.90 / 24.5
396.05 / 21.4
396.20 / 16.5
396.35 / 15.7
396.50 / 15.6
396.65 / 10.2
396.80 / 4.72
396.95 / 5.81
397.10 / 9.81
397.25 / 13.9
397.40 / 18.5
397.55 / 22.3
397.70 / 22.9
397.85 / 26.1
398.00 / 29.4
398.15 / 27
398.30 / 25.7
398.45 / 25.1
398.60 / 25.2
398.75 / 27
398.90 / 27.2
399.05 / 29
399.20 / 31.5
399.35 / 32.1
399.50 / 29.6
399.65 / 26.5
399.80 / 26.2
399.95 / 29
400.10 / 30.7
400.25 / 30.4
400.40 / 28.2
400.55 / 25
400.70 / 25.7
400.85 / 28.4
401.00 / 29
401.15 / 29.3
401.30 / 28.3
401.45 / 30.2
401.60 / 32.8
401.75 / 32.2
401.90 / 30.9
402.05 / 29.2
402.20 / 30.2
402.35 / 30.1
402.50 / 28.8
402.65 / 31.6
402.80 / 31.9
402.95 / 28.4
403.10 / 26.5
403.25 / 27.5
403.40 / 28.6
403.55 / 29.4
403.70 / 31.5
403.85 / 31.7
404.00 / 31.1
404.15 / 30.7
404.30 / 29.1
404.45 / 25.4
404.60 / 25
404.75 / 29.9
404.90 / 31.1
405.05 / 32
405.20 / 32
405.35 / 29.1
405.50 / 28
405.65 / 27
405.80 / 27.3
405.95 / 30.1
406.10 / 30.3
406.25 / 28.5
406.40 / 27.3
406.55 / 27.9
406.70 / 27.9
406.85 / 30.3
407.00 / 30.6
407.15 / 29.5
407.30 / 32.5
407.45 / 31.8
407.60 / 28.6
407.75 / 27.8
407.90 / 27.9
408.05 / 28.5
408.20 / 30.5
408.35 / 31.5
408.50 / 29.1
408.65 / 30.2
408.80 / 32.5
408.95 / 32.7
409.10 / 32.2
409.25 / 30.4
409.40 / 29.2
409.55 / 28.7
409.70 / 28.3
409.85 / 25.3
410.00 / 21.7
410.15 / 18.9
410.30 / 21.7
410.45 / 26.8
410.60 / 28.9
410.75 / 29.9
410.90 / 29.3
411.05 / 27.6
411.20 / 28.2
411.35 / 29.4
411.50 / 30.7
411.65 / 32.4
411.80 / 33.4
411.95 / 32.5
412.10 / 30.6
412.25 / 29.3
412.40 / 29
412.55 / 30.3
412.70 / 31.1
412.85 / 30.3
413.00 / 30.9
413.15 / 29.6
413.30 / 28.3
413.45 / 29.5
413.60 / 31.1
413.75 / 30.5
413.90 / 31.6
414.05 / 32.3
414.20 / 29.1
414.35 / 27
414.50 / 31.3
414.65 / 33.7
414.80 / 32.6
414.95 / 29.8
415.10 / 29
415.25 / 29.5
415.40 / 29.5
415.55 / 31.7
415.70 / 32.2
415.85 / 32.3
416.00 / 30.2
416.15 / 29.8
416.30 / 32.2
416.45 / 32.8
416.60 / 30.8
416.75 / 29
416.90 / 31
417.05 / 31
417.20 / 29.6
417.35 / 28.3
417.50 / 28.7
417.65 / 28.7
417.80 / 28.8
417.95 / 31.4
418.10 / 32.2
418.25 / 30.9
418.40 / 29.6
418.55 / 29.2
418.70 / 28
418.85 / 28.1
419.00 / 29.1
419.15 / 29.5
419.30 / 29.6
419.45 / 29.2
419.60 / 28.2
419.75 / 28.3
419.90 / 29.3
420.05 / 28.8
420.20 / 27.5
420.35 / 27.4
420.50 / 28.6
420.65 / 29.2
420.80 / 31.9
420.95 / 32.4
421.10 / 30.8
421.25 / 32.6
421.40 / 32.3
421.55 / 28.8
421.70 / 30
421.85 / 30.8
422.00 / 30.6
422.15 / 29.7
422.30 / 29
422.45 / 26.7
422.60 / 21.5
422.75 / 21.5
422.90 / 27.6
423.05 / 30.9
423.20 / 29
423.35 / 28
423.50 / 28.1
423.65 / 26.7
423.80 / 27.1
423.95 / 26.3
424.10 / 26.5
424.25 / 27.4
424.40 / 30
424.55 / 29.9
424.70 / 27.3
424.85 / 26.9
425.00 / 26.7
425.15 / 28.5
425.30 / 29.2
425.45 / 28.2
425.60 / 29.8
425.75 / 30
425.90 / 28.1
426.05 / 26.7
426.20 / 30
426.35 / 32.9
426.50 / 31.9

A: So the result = 0.12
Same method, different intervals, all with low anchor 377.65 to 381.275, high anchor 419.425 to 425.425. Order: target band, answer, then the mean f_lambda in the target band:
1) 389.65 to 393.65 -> 0.30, 20.1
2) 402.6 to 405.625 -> -0.08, 29.5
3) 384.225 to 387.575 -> 0.08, 24.2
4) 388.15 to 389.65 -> 0.24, 21.1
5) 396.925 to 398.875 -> 0.22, 22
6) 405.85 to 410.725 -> -0.04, 28.7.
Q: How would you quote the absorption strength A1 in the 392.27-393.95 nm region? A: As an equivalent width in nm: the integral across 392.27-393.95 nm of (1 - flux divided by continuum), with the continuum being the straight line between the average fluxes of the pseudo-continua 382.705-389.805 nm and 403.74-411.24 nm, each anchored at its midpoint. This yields 0.77 nm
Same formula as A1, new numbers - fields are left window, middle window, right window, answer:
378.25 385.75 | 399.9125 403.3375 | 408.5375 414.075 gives -0.281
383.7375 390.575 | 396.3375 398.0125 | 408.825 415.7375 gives 0.639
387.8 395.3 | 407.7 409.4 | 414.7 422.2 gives -0.231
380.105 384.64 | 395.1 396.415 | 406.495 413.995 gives 0.118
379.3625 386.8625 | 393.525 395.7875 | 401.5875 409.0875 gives 0.399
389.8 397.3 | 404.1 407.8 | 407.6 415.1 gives -0.390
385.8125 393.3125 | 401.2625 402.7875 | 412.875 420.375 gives -0.292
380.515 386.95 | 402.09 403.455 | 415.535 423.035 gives -0.165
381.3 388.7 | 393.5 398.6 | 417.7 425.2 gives 0.846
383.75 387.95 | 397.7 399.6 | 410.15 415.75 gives -0.099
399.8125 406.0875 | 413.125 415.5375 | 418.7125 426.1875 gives -0.120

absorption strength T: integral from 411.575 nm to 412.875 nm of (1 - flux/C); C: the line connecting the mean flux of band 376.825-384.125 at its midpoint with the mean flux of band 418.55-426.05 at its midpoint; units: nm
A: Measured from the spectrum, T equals -0.19 nm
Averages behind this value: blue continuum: 22.4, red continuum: 28.6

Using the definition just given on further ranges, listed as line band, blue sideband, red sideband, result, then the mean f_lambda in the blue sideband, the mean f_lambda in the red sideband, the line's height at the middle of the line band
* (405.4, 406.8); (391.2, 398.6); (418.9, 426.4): -0.31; 19.4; 28.7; 23.1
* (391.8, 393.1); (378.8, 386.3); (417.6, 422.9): 0.27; 22.3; 29.1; 24.1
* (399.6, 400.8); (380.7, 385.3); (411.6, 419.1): -0.08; 21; 30.4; 26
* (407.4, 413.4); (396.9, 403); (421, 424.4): -0.34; 26.9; 28.3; 27.6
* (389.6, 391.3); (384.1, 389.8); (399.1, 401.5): 0.03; 23.3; 28.7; 24.7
